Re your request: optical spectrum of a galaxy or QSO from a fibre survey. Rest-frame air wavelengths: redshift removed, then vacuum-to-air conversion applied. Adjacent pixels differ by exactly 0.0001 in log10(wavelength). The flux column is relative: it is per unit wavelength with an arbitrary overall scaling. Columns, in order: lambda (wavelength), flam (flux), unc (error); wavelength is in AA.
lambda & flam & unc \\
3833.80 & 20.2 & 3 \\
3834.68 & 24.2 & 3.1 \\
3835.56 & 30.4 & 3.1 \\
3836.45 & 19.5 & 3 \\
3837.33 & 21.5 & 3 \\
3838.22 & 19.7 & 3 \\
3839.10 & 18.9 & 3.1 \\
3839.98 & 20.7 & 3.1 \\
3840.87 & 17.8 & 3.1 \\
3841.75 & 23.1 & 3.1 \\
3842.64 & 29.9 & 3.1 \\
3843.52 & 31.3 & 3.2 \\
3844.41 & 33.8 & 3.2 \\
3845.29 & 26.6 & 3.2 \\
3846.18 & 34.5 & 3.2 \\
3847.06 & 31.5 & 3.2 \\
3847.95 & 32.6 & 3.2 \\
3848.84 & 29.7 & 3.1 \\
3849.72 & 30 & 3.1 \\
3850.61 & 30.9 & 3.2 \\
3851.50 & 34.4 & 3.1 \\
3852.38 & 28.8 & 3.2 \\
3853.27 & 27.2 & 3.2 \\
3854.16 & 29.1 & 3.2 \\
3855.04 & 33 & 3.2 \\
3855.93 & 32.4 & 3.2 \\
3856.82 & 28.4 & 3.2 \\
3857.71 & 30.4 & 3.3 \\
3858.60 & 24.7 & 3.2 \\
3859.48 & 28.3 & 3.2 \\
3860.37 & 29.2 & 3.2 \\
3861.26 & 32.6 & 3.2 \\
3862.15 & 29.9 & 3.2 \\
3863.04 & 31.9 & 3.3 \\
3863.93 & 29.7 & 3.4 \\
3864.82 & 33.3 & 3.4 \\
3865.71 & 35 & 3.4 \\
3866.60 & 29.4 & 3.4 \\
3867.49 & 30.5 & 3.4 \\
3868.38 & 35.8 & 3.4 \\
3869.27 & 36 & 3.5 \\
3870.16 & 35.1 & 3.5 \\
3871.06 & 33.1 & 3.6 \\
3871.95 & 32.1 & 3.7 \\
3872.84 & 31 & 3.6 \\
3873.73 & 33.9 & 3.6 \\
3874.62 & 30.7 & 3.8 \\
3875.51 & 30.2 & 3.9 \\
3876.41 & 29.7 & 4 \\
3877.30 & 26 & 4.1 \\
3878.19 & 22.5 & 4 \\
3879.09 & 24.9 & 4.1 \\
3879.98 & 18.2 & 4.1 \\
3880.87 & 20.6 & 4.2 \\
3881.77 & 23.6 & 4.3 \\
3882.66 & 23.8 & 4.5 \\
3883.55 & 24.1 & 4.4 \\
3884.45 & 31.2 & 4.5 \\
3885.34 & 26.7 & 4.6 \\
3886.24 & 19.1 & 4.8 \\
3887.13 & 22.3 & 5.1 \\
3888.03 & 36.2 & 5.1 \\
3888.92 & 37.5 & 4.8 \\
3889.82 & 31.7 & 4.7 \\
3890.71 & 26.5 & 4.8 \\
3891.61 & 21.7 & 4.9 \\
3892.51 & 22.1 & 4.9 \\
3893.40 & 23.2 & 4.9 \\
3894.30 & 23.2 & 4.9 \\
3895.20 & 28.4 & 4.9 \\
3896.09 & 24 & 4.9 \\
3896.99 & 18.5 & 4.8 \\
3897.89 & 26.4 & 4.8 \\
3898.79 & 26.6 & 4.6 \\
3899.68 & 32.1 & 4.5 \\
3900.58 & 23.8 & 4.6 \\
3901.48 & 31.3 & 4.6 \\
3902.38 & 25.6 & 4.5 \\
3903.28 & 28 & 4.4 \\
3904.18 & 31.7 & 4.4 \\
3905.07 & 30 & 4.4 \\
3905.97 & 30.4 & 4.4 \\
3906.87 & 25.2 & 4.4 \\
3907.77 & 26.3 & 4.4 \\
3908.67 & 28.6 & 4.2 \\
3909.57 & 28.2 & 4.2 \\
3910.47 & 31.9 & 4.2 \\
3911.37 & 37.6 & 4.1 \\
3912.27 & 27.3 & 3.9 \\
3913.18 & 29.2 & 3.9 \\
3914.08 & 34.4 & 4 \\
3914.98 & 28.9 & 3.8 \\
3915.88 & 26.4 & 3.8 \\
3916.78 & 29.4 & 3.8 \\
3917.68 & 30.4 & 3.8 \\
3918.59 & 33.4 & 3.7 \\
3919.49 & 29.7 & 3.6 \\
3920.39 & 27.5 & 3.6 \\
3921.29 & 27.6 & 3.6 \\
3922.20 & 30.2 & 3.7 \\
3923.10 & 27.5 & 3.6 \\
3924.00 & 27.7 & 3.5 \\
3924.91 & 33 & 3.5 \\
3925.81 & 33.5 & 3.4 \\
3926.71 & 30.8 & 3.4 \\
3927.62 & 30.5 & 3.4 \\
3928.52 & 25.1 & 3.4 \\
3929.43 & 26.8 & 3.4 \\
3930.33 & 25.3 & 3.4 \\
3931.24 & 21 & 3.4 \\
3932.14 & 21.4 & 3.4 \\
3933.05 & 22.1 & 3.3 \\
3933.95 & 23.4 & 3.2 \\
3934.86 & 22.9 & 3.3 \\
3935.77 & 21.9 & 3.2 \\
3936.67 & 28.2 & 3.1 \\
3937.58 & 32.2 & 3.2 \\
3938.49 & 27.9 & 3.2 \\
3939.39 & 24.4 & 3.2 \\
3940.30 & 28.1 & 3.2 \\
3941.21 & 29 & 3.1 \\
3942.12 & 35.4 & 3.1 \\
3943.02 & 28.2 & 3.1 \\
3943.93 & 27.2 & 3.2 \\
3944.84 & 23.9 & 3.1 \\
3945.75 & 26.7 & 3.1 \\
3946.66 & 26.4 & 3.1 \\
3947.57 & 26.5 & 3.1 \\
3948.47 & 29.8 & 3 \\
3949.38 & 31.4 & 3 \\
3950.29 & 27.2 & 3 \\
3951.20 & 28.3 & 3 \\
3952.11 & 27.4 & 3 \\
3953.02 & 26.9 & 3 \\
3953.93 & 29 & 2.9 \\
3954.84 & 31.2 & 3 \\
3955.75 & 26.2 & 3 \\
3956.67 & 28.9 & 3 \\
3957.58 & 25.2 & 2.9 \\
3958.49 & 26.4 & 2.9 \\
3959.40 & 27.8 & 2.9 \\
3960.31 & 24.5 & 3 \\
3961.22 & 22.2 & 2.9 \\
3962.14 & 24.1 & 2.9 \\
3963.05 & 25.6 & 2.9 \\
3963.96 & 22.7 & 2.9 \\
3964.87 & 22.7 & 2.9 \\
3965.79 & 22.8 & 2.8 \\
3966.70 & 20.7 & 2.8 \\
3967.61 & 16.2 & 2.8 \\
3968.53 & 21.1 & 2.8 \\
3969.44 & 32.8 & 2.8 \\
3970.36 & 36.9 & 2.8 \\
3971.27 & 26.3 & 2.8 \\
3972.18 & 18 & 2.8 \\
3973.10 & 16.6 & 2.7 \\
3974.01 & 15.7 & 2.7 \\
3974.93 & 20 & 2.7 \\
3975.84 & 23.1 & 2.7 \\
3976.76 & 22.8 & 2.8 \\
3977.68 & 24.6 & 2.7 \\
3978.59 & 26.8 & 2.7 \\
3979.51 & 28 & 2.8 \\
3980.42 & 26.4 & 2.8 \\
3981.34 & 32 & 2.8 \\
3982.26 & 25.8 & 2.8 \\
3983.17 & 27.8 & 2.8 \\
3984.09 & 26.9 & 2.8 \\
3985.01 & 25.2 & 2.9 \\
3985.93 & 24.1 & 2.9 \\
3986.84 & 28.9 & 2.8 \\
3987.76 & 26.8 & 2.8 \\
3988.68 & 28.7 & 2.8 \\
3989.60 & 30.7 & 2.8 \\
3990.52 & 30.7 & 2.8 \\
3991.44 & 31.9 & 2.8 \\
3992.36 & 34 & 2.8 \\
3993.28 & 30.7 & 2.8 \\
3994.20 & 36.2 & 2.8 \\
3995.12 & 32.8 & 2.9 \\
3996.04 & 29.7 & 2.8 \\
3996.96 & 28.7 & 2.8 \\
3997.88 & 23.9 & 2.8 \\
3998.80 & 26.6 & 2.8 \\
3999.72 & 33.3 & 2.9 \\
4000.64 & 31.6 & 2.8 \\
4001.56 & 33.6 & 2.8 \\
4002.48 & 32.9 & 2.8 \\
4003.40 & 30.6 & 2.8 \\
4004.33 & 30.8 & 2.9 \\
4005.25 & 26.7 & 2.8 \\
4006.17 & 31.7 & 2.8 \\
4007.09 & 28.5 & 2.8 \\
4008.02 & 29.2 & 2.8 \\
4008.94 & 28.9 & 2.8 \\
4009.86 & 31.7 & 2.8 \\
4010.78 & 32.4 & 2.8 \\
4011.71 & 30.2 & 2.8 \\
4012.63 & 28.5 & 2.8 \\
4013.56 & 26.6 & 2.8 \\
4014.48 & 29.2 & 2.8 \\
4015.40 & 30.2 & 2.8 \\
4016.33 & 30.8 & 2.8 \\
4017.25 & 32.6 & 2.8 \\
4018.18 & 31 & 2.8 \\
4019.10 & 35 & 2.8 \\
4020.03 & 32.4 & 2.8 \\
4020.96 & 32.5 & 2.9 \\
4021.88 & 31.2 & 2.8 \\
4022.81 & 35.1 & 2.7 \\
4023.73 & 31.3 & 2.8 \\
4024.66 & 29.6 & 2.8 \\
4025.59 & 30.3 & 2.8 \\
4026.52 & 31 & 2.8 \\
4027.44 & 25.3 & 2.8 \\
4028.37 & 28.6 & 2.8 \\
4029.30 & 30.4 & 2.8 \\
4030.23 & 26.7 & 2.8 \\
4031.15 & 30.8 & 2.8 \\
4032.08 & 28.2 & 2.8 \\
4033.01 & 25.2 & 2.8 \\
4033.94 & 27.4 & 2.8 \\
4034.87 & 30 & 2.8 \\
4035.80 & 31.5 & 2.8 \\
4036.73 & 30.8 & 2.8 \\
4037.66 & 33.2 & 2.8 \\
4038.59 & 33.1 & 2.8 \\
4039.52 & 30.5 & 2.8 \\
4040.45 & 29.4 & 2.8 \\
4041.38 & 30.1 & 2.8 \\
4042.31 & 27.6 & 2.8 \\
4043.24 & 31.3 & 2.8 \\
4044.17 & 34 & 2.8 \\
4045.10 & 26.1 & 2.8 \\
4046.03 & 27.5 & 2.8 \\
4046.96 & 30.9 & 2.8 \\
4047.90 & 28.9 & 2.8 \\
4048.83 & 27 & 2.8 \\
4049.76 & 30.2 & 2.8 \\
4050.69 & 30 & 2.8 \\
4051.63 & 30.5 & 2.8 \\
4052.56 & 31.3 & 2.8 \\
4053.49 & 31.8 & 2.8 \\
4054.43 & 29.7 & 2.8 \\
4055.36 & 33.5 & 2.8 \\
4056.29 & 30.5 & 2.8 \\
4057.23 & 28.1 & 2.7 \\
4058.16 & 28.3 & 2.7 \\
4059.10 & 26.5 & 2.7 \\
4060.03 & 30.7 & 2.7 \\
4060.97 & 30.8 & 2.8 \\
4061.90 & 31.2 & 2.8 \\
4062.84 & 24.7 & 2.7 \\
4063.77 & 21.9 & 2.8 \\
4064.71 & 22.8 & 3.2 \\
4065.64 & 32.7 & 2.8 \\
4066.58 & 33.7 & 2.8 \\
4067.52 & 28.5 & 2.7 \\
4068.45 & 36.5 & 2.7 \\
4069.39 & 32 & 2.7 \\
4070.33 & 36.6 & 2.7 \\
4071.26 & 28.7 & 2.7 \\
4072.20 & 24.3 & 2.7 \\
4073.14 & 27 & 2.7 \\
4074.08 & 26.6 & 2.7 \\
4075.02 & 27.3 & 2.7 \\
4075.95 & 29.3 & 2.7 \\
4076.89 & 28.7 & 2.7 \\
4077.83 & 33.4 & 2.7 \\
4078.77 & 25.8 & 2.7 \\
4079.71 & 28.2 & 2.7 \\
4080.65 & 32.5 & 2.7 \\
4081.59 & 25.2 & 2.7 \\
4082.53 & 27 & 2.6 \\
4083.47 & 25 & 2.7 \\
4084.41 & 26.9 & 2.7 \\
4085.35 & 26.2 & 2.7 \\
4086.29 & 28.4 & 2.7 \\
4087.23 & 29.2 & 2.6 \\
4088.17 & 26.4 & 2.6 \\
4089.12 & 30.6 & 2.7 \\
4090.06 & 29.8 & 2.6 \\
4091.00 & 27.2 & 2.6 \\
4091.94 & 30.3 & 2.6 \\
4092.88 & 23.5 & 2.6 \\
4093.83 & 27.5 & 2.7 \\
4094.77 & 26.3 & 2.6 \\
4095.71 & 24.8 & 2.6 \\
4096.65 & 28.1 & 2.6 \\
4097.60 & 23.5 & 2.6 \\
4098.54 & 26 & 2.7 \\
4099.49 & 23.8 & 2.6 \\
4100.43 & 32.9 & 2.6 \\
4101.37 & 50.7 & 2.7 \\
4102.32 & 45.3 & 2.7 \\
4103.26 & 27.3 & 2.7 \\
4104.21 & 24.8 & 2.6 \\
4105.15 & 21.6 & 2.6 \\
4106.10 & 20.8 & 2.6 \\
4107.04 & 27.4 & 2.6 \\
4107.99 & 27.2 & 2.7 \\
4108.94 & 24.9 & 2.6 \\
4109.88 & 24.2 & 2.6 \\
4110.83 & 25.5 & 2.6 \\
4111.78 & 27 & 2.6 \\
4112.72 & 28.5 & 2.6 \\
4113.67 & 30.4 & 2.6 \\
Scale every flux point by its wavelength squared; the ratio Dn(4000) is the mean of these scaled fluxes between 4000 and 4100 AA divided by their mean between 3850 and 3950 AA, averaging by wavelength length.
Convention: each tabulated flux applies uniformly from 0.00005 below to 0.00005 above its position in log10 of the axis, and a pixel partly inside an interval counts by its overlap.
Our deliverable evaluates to 1.1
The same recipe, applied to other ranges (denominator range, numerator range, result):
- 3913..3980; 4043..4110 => 1.16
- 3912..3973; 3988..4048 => 1.17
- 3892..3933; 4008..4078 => 1.14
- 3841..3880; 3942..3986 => 0.89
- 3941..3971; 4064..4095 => 1.14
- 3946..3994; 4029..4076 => 1.17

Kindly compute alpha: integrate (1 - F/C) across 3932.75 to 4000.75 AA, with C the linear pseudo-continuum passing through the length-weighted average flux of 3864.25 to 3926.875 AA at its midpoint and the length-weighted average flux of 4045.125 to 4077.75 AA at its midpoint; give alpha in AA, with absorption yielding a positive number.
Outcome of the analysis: 5.1 AA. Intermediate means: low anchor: 28.6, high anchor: 29.4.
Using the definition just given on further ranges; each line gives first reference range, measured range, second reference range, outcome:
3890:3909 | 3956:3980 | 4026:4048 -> 3.4 AA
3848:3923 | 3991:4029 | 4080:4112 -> -3.2 AA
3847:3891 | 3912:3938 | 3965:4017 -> 0.8 AA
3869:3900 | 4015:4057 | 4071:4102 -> -3.5 AA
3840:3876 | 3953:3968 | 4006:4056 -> 2.7 AA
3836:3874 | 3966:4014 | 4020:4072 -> 3.3 AA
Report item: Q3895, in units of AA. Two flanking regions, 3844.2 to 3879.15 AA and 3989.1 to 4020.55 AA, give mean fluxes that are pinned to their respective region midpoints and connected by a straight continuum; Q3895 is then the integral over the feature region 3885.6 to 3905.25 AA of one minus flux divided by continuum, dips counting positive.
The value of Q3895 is 2.5 AA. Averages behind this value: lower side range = 30.8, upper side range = 30.7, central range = 26.8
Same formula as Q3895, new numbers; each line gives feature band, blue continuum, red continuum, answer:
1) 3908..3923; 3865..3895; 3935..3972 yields -1.4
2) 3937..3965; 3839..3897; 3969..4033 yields 1.5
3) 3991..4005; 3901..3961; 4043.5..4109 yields -1.3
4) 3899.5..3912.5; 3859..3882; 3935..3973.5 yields -0.4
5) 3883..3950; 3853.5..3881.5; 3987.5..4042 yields 5.1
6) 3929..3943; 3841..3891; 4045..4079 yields 1.6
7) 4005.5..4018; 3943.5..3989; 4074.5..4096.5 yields -1.7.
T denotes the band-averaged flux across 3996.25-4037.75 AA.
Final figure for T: 30.1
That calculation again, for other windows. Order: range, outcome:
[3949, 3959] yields 28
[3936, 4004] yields 27.2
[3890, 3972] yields 27.2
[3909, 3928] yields 30.2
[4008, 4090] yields 29.6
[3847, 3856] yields 30.8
